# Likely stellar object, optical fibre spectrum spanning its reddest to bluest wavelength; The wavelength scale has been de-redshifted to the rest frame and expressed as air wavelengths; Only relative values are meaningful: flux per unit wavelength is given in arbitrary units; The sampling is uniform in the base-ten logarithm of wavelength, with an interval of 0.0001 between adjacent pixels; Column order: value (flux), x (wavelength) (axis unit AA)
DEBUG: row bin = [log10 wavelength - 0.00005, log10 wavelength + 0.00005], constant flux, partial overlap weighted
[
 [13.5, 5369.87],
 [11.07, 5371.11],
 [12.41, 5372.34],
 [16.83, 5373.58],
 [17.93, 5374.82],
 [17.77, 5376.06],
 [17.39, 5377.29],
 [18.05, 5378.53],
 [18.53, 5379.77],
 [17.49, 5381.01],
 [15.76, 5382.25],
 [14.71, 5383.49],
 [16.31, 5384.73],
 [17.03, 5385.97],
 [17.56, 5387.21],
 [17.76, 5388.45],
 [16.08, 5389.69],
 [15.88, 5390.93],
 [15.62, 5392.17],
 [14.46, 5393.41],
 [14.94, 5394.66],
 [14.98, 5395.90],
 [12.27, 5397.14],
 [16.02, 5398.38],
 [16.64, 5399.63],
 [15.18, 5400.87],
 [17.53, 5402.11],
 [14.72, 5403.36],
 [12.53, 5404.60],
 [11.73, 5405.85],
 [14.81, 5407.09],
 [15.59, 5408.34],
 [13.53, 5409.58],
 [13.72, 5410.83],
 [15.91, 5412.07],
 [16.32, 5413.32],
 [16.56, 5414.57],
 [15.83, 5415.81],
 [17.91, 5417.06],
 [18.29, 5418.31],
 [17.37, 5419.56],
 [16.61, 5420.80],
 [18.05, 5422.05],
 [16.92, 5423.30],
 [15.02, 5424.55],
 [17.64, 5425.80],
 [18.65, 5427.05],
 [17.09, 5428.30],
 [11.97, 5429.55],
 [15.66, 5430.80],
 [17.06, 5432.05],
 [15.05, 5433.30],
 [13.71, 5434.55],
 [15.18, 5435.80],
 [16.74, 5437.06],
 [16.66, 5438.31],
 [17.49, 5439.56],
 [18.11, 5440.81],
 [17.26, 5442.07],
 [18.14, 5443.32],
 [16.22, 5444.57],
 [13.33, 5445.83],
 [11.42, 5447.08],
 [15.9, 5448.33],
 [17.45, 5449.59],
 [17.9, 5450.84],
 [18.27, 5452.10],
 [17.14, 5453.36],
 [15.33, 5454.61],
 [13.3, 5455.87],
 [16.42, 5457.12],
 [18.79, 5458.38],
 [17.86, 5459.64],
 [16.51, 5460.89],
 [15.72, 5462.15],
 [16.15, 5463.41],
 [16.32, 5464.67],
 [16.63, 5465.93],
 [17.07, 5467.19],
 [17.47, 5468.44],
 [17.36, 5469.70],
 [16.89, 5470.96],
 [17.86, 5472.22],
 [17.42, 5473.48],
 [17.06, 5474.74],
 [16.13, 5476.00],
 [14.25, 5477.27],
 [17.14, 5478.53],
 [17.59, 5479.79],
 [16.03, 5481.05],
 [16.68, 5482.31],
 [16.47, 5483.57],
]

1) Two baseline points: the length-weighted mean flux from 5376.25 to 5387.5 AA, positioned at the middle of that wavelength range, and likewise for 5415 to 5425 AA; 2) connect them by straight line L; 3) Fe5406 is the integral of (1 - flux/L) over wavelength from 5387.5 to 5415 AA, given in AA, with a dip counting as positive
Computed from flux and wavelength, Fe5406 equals 3.02 AA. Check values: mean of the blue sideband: 17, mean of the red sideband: 17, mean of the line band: 15.1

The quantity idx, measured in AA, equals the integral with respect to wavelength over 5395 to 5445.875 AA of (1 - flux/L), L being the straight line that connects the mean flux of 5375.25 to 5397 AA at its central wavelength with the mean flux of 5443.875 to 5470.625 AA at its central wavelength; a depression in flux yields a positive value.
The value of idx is 1.5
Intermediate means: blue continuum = 16.4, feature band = 15.9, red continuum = 16.3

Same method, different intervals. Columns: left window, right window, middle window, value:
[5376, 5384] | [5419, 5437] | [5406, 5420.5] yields 0.51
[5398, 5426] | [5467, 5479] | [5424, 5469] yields 0.30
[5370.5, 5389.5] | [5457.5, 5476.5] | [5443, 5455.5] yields 0.66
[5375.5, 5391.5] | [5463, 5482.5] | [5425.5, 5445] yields 0.52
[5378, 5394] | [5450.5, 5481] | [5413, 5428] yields -0.43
